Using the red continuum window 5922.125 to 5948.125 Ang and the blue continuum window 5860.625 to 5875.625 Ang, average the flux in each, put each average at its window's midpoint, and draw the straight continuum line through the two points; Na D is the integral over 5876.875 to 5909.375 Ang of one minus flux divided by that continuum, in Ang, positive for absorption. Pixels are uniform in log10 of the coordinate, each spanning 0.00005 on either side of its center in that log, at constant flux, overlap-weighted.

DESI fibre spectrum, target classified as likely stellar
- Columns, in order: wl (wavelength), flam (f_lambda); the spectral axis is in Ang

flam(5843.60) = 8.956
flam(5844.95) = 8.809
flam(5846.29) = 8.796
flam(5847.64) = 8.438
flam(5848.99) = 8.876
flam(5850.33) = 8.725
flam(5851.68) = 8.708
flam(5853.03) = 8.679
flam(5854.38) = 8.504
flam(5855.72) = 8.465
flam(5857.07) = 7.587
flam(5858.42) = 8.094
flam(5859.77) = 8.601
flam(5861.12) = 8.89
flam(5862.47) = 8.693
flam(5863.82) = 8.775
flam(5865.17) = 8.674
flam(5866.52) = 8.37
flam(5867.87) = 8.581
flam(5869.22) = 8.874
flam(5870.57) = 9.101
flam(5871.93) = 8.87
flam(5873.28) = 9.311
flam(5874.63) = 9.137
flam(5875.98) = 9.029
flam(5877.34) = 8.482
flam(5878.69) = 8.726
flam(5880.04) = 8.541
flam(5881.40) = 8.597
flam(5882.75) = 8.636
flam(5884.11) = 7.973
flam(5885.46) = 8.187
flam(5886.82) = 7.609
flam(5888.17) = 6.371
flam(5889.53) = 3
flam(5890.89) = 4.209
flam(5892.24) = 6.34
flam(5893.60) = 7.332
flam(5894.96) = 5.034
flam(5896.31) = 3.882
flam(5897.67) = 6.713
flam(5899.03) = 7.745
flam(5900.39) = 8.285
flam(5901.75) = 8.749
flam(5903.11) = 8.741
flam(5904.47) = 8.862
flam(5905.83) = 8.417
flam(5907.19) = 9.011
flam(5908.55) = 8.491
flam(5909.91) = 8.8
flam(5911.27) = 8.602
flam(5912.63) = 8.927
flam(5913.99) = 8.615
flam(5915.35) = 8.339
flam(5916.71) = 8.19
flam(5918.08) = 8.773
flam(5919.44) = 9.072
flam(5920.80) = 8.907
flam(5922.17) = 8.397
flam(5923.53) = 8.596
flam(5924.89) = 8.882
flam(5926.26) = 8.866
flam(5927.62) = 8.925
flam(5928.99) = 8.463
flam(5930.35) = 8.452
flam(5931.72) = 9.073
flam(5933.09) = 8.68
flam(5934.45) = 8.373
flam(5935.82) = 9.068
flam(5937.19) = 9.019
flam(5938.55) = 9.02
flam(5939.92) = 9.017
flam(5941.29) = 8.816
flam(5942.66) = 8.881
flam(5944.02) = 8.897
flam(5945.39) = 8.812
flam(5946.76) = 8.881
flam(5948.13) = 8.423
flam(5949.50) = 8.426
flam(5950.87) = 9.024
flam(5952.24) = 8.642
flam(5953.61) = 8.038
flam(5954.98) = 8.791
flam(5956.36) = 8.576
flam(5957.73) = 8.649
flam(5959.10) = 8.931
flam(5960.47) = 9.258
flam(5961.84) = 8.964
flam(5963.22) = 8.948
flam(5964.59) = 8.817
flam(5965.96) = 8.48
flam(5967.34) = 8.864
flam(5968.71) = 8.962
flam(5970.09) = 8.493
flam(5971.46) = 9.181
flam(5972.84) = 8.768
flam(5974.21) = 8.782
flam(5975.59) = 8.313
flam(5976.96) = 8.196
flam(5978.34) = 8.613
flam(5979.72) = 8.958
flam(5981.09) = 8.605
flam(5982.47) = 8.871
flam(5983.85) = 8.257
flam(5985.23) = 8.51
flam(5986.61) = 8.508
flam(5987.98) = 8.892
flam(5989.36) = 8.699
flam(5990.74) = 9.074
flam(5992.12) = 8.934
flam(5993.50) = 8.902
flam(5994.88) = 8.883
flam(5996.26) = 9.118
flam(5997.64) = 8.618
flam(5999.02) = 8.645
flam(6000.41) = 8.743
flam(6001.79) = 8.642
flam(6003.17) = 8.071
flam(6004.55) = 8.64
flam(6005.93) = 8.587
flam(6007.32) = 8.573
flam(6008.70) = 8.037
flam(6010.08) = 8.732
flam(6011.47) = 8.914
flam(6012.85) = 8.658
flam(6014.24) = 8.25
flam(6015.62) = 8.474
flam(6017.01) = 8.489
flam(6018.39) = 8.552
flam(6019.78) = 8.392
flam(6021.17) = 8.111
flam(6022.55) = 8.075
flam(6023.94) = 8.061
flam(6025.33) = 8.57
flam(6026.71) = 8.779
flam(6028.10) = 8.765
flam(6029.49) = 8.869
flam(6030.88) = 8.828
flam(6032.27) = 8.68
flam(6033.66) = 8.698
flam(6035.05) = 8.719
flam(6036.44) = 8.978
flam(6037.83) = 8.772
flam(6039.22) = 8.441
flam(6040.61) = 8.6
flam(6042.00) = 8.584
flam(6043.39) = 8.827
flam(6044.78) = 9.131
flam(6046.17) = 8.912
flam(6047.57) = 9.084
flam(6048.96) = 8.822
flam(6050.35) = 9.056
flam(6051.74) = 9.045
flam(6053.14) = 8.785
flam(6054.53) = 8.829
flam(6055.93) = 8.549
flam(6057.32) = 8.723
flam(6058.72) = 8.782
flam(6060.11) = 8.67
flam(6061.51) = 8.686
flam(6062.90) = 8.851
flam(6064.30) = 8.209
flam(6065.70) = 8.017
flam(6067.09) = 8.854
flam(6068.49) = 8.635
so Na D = 5.2 Ang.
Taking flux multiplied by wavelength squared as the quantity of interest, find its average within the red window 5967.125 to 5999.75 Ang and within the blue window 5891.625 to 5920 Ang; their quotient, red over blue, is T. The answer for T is 1.13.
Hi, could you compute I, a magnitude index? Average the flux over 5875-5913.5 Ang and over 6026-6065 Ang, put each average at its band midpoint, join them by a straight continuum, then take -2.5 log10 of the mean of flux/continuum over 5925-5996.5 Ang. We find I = -0.08 mag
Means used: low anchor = 7.63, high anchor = 8.77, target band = 8.76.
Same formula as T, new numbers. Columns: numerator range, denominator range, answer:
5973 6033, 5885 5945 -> 1.10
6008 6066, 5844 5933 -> 1.10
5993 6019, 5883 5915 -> 1.20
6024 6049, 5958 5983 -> 1.02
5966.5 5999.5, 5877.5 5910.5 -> 1.21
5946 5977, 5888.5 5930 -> 1.13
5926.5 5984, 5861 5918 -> 1.12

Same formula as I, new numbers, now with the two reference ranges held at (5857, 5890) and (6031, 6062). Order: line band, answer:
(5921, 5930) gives -0.03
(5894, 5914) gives 0.07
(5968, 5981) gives -0.01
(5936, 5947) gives -0.05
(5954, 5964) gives -0.04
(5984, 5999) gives -0.02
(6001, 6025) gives 0.03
